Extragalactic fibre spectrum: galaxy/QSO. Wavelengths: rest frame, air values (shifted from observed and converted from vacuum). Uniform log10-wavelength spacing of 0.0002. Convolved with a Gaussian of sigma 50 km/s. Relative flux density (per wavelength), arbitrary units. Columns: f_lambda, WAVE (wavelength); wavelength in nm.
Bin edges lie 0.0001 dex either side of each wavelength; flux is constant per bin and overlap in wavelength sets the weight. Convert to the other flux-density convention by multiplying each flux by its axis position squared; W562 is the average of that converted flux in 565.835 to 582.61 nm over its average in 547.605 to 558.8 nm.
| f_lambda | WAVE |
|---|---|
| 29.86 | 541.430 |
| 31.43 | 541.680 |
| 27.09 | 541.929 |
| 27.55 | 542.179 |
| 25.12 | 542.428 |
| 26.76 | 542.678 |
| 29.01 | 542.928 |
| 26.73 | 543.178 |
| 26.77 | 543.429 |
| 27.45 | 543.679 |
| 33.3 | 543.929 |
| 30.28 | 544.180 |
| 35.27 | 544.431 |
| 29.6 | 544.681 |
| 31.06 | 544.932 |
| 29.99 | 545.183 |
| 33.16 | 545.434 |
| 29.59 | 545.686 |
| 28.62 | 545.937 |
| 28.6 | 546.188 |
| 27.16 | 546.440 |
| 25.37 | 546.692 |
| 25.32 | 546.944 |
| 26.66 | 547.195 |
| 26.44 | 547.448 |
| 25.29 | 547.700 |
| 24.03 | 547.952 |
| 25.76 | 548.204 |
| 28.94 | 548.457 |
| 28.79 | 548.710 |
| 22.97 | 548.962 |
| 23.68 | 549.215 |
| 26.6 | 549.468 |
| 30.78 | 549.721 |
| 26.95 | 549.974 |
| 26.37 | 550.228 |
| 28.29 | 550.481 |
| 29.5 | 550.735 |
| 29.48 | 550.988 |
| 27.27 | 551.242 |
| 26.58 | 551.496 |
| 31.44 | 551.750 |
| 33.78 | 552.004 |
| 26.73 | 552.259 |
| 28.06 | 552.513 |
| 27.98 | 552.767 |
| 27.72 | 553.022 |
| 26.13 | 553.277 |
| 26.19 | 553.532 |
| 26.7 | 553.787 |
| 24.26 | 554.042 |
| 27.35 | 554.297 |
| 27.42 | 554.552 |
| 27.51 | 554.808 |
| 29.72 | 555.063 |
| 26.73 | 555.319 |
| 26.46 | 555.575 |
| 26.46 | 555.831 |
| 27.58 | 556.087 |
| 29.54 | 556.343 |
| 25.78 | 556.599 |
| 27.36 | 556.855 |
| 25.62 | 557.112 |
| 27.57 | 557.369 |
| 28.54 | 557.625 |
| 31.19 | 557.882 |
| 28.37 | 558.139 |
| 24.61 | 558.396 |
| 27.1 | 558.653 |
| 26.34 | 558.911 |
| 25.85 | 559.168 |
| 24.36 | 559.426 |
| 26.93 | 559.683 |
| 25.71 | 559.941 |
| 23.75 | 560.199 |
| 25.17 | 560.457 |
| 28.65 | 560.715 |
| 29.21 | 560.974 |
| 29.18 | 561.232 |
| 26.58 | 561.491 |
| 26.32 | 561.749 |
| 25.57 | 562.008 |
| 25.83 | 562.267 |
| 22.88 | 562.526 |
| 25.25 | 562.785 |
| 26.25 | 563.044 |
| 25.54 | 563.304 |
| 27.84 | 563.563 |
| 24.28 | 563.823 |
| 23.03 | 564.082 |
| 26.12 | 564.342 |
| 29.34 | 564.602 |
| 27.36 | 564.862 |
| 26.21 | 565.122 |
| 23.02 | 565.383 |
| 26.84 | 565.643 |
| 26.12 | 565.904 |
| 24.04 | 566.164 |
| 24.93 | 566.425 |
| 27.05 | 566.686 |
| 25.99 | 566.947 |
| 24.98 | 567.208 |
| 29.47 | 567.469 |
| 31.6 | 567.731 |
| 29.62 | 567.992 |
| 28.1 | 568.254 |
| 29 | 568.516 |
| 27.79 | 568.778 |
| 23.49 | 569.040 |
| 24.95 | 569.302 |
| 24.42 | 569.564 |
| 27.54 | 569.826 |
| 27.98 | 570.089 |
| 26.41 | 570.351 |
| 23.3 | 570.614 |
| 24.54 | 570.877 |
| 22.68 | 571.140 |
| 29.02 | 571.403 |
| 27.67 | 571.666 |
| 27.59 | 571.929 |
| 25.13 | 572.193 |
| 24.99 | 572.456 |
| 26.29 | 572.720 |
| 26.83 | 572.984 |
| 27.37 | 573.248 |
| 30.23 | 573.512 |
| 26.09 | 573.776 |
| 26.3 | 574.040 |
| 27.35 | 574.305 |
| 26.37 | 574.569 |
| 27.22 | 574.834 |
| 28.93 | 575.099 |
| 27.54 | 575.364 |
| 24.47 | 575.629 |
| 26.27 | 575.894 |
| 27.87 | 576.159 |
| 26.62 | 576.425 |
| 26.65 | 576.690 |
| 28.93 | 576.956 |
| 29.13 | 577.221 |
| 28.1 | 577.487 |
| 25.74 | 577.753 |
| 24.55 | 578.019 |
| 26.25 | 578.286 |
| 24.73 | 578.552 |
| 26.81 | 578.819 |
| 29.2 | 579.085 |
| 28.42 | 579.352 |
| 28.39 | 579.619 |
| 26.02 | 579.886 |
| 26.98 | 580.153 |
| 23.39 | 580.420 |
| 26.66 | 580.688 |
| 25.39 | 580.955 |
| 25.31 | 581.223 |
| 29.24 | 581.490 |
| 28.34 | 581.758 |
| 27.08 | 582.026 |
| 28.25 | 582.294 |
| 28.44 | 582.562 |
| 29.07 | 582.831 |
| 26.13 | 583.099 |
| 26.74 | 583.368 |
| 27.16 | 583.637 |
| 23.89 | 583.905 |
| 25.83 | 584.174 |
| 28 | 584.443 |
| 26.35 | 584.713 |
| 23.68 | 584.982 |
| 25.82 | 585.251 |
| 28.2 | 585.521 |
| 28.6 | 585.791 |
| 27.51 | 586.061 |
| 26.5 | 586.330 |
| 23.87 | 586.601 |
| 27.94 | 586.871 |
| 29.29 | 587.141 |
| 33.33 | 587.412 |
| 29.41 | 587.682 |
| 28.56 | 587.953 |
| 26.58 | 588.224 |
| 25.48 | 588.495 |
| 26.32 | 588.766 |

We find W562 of 1.1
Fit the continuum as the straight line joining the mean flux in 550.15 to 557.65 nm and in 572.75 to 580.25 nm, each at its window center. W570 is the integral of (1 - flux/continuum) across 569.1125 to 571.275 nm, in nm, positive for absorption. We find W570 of 0.16 nm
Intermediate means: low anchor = 27.7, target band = 25.2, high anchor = 27.1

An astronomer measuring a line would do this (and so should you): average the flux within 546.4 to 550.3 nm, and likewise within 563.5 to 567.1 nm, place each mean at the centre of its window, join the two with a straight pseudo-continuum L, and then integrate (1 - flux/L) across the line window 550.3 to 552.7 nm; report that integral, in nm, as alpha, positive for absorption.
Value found -0.25 nm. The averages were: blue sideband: 26.3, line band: 28.9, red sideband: 25.8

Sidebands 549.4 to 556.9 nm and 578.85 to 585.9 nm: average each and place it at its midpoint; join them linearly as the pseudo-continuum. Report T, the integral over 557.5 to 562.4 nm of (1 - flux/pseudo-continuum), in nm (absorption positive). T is 0.14 nm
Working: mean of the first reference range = 27.8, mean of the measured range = 26.8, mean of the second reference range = 26.9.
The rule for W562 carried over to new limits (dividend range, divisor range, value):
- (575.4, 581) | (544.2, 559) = 1.06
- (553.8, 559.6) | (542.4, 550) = 1.01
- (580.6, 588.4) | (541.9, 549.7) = 1.12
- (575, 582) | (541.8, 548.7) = 1.07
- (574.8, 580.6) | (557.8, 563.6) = 1.08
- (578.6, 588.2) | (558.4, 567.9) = 1.11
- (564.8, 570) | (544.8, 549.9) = 1.04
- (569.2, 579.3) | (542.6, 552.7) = 1.04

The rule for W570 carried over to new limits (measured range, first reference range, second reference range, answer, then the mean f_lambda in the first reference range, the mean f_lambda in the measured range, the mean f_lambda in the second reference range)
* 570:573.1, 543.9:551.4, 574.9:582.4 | 0.139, 28.1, 26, 27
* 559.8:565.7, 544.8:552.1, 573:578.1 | 0.304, 27.9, 26.1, 27.2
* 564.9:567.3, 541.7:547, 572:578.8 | 0.164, 28.9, 25.5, 26.8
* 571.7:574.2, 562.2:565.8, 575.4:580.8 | -0.040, 25.7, 26.8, 26.8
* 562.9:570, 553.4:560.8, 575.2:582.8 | 0.112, 26.8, 26.5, 27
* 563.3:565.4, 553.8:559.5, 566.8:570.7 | 0.079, 27.1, 26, 27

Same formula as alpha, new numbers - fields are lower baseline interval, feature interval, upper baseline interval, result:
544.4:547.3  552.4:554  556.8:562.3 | 0.050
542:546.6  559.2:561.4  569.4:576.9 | 0.091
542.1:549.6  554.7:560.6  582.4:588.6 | 0.171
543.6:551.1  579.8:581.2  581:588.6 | 0.089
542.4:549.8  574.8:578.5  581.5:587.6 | 0.068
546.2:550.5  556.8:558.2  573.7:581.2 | -0.084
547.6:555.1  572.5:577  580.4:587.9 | 0.032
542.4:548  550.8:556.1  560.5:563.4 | -0.049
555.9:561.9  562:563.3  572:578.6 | 0.087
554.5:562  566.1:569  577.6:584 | -0.056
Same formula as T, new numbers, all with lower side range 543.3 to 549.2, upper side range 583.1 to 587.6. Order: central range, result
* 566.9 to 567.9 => -0.024 nm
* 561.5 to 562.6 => 0.091 nm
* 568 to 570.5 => 0.069 nm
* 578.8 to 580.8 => 0.016 nm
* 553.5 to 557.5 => 0.126 nm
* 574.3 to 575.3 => -0.005 nm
